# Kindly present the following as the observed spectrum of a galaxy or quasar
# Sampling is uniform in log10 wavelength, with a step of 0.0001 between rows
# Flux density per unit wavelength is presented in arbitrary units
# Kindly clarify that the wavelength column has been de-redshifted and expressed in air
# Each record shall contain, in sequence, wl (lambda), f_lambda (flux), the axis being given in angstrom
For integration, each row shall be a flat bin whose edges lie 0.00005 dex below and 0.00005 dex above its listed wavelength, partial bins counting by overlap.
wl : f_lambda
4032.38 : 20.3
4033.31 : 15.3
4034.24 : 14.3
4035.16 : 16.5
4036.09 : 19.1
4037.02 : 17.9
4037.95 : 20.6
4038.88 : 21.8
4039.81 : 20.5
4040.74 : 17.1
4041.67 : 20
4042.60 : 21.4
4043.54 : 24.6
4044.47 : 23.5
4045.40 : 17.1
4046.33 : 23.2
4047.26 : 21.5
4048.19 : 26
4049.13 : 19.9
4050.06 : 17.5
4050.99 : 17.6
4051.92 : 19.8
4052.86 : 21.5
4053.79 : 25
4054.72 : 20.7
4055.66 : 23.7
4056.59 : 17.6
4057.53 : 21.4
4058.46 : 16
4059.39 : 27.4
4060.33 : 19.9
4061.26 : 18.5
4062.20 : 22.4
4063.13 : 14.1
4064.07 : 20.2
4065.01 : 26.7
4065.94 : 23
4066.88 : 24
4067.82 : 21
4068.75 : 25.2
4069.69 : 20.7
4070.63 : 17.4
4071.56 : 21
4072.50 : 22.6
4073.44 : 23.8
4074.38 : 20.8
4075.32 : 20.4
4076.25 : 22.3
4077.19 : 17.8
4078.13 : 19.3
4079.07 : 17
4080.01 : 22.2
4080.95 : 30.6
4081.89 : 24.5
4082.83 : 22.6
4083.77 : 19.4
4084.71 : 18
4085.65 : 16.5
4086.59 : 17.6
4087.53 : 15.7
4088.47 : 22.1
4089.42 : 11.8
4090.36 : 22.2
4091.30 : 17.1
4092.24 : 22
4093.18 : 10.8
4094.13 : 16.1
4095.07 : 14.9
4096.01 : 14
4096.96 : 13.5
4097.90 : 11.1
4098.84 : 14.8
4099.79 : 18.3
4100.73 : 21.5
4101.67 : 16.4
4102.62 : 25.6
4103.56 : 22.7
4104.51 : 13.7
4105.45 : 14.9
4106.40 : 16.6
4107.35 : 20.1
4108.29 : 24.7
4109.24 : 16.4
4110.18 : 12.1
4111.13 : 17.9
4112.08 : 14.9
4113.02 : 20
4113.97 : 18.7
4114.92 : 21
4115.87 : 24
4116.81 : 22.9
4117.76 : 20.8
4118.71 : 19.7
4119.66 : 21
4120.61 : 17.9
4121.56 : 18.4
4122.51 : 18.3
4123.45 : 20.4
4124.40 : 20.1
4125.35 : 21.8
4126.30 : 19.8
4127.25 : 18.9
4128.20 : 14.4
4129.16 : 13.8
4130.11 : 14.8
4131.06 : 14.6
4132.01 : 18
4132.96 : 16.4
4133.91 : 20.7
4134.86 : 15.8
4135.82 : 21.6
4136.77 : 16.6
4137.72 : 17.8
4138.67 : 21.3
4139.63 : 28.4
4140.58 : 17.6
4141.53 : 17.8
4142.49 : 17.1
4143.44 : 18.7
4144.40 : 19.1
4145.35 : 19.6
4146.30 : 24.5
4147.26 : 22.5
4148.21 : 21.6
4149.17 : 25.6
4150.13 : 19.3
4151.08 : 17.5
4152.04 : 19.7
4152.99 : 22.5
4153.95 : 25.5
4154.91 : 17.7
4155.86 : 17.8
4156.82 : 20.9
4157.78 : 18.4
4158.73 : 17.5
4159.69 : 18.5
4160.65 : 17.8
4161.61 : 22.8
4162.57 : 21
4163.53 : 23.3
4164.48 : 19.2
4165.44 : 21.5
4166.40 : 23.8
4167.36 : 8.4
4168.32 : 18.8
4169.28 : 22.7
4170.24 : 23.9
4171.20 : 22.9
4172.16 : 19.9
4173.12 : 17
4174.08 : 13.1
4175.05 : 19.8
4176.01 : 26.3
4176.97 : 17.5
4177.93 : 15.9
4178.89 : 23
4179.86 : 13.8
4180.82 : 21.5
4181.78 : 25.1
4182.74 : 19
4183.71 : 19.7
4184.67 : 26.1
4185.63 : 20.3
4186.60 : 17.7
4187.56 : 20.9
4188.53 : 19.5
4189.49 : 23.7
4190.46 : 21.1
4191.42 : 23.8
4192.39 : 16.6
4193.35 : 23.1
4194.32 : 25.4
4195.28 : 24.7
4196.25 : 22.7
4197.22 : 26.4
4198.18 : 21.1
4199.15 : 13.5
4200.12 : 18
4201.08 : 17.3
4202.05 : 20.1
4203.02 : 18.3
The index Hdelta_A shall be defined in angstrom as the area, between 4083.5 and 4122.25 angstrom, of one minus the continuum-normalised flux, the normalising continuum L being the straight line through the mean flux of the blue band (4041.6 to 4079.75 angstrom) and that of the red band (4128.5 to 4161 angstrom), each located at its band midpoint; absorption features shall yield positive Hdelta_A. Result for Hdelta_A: 4.2 angstrom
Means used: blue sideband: 21.1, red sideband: 19.3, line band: 18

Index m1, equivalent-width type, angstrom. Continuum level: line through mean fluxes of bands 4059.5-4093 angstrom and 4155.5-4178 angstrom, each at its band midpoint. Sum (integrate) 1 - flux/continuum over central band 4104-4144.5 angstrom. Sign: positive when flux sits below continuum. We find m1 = 3.0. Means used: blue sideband 20.6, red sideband 19.6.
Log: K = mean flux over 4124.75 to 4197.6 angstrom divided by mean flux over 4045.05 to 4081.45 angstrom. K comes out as 0.9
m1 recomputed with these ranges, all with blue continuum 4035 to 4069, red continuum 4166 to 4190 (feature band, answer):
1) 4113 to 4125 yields 0.10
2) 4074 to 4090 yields 0.60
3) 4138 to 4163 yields -0.23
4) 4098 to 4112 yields 1.74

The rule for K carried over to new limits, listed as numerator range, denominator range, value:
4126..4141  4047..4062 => 0.87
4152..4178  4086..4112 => 1.16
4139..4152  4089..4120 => 1.15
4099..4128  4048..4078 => 0.91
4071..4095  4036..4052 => 0.96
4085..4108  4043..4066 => 0.81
